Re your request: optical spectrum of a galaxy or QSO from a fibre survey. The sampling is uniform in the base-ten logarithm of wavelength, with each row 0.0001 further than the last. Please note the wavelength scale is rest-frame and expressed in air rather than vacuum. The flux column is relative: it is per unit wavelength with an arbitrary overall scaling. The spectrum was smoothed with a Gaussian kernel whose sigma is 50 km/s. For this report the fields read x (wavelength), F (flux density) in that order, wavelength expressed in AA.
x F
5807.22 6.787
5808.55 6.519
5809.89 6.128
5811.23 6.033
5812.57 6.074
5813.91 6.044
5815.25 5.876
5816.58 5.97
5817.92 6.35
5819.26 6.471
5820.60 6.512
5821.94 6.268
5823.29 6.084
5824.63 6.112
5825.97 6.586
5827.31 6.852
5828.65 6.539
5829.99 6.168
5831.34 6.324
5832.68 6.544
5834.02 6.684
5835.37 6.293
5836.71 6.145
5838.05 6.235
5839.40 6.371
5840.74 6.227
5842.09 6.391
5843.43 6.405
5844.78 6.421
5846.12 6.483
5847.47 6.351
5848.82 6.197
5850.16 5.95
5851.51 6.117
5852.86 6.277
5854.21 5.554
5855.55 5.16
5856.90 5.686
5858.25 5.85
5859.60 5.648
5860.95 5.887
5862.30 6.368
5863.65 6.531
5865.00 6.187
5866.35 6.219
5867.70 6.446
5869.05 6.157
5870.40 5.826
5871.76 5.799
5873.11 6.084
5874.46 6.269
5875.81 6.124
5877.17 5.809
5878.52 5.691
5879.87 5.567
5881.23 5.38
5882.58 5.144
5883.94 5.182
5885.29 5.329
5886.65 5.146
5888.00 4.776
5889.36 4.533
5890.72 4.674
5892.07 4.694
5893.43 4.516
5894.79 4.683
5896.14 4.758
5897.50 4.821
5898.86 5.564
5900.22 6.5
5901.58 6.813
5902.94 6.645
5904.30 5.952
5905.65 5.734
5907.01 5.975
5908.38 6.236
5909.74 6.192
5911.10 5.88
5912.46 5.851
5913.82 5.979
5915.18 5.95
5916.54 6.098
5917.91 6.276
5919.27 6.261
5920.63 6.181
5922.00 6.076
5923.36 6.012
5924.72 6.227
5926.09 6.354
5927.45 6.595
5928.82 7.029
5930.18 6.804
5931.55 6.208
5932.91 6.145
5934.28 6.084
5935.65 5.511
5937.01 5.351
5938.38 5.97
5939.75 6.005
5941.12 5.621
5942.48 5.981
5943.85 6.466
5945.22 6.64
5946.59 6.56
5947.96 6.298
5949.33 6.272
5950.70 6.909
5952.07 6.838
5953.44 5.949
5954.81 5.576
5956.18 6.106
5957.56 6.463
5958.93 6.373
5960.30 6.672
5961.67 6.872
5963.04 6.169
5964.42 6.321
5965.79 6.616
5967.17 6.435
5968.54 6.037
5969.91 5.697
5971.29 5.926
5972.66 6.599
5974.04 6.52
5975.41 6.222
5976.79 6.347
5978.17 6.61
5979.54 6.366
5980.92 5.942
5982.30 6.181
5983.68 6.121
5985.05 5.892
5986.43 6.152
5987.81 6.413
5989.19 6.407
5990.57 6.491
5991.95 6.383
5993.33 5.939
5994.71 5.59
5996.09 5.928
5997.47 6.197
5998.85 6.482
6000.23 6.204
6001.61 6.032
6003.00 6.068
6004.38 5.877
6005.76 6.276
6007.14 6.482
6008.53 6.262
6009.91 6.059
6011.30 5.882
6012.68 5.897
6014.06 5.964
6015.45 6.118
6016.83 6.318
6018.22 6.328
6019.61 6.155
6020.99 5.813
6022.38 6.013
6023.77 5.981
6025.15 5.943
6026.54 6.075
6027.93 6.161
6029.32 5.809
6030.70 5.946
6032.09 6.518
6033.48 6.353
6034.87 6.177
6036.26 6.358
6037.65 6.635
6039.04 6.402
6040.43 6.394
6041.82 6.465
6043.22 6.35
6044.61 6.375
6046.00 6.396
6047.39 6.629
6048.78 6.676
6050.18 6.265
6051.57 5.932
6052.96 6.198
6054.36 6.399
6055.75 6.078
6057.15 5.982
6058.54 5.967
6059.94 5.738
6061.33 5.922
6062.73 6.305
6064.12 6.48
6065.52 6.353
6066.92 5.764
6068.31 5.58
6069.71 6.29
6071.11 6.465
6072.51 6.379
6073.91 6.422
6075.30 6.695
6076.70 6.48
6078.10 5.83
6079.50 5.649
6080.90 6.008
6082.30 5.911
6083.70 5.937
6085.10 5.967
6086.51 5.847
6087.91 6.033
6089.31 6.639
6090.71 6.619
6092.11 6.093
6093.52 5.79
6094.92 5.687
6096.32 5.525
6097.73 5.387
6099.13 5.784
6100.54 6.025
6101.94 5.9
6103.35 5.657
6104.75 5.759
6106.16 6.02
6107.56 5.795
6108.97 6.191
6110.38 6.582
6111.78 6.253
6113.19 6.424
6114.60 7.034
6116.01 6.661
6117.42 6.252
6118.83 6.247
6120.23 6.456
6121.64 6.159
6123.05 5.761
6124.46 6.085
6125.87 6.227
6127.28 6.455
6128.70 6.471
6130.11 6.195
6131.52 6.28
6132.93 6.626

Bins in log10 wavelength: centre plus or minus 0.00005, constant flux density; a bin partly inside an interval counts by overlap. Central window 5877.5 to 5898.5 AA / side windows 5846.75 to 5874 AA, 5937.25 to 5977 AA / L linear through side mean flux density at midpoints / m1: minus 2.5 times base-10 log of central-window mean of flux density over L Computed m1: 0.21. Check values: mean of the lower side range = 6.02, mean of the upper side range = 6.28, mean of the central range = 5.02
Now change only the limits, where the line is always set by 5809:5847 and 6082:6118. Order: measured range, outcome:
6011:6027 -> 0.02 mag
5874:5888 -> 0.14 mag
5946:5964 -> -0.03 mag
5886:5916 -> 0.13 mag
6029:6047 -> -0.04 mag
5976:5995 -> -0.01 mag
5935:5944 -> 0.07 mag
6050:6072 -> 0.00 mag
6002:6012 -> 0.00 mag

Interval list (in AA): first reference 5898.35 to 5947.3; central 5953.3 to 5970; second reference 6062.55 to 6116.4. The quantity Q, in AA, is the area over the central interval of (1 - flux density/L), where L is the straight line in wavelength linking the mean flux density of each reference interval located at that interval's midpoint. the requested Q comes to -0.37 AA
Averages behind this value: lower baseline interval 6.16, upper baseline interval 6.1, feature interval 6.28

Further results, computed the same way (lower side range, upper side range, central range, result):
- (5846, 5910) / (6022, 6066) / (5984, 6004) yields -0.2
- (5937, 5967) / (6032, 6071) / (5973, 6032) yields 1.2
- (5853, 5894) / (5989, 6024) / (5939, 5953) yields -1.1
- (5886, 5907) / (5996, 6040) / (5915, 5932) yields -2.5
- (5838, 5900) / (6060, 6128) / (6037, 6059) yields -1.0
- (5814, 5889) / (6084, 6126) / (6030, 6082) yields -1.3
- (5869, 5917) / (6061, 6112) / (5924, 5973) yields -4.5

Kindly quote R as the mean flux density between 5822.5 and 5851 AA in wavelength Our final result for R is 6.35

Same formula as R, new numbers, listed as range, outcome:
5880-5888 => 5.22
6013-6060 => 6.21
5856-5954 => 5.91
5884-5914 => 5.5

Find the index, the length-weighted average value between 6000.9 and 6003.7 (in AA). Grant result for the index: 6.04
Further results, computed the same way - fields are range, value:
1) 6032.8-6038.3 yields 6.38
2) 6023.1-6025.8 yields 5.98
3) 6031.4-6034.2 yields 6.43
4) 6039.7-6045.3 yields 6.39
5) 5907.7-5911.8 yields 6.11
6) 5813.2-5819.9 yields 6.15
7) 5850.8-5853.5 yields 6.18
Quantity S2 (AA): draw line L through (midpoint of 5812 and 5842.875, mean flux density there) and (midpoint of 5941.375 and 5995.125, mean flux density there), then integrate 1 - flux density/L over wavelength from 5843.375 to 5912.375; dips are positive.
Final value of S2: 5.9 AA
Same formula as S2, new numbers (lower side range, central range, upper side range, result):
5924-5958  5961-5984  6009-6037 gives -0.4 AA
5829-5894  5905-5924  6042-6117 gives -0.4 AA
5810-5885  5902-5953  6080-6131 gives -0.8 AA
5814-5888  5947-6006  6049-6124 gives -1.6 AA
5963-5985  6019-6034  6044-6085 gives 0.3 AA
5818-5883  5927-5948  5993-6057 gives -0.1 AA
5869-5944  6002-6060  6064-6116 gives -1.8 AA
